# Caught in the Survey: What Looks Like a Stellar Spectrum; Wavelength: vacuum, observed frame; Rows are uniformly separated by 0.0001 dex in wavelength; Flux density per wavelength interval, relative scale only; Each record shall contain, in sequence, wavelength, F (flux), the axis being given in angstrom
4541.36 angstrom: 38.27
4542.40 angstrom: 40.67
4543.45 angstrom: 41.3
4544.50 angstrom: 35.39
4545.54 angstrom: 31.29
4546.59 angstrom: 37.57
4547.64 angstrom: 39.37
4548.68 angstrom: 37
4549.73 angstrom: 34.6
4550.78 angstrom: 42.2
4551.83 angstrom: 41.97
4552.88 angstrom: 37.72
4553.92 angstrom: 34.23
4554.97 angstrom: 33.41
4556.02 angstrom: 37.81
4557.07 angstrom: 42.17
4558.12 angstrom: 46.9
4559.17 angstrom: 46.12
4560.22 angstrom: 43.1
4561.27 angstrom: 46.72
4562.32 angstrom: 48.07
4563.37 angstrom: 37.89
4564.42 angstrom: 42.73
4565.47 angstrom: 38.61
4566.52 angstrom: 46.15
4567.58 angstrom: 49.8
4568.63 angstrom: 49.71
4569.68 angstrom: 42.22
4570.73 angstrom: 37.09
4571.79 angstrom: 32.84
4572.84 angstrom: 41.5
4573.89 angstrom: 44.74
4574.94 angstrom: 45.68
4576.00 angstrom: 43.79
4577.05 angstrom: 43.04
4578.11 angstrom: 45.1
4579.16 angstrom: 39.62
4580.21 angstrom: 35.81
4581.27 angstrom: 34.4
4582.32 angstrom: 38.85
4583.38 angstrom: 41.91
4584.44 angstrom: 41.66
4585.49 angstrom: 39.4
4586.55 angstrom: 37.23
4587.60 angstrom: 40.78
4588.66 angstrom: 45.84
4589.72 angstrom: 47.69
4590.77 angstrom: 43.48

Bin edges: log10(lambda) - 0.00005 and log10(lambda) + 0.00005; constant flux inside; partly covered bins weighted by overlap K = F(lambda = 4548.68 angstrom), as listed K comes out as 37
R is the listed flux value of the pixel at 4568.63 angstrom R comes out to 49.71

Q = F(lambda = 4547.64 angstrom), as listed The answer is 39.37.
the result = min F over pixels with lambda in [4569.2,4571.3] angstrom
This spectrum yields 37.09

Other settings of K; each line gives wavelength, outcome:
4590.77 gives 43.48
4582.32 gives 38.85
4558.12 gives 46.9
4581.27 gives 34.4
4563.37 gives 37.89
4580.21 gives 35.81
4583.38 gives 41.91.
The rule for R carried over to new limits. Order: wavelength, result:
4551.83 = 41.97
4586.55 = 37.23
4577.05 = 43.04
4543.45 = 41.3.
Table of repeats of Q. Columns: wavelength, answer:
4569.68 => 42.22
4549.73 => 34.6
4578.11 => 45.1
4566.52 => 46.15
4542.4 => 40.67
